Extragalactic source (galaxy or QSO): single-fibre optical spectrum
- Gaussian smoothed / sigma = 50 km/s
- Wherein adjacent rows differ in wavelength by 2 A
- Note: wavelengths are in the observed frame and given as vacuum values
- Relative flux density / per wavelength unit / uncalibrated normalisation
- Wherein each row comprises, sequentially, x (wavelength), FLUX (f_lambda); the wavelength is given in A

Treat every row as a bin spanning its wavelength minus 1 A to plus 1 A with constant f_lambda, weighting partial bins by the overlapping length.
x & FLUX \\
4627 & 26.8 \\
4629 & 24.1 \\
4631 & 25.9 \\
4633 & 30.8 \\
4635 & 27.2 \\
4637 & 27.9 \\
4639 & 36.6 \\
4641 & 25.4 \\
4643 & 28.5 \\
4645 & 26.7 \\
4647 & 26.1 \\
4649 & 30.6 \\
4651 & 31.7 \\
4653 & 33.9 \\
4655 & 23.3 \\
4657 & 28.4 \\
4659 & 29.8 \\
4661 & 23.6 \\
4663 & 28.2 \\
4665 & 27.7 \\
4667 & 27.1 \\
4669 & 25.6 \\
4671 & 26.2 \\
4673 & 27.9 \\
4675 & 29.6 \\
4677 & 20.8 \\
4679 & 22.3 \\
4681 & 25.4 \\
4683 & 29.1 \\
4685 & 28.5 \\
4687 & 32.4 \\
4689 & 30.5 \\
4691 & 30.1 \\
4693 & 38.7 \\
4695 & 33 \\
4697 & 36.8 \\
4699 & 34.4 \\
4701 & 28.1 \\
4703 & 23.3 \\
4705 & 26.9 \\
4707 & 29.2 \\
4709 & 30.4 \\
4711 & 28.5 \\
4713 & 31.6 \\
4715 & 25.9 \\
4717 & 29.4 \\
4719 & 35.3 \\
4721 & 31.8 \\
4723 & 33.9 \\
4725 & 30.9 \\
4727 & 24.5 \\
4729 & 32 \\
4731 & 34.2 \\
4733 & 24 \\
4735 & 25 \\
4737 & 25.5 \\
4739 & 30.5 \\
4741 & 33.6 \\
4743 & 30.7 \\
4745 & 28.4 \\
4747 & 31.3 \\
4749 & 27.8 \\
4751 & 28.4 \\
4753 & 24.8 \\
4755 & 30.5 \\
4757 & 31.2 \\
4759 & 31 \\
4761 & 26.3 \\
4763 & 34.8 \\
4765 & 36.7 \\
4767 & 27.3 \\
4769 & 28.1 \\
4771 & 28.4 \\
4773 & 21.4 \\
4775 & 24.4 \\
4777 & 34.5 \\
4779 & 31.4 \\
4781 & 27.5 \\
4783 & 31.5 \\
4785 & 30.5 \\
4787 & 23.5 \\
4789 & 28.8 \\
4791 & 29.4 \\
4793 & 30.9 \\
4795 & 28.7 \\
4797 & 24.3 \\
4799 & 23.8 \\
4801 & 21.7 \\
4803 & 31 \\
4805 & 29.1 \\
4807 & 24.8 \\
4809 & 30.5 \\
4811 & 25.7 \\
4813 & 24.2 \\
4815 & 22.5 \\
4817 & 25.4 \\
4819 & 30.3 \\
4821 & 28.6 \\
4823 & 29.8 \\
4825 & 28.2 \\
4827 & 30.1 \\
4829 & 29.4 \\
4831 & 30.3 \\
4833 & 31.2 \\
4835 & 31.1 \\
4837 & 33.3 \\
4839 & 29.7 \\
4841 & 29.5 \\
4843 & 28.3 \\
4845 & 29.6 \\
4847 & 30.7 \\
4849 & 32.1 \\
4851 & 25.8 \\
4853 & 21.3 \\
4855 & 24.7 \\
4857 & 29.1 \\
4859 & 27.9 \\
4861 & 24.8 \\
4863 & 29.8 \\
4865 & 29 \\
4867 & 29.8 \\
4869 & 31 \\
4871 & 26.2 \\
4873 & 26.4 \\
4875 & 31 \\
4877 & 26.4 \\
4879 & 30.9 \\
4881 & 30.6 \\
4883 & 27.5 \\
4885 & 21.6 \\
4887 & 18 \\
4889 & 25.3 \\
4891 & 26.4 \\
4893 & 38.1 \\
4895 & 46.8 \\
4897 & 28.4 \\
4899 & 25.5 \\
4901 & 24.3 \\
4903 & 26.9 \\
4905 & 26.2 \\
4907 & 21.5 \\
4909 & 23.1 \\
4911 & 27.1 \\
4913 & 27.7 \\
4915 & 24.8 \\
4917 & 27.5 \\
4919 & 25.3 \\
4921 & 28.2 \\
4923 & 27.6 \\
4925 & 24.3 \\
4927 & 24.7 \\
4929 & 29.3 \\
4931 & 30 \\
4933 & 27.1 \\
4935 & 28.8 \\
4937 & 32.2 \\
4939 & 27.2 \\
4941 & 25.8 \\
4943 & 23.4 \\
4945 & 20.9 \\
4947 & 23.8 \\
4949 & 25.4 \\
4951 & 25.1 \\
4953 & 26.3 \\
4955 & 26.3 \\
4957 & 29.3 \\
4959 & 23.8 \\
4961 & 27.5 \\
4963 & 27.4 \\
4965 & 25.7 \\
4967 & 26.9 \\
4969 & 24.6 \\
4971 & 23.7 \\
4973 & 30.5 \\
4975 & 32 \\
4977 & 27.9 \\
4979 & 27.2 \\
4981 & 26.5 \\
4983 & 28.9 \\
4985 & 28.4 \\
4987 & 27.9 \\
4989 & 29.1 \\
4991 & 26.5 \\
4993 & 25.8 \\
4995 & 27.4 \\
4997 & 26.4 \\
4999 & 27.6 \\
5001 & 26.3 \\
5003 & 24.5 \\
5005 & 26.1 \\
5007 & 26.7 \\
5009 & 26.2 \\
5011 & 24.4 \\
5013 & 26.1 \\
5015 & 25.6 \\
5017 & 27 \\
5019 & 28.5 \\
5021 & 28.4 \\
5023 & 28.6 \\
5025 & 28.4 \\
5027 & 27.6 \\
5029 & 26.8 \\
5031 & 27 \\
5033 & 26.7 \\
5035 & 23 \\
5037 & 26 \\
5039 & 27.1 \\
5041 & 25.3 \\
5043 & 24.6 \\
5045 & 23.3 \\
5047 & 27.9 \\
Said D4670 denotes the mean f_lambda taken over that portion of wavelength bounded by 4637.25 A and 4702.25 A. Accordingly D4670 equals 28.9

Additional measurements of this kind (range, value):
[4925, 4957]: 26.4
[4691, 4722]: 30.9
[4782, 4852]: 28.4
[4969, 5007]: 27.3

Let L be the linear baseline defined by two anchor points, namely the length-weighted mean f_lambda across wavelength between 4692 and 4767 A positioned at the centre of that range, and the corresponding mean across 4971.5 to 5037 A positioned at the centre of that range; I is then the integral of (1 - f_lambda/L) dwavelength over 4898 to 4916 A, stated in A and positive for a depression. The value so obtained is 1.91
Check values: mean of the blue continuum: 30.2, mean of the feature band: 25.2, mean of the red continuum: 27.1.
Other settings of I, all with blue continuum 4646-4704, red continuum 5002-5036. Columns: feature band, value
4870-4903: -1.08 A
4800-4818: 1.15 A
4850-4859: 0.68 A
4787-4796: -0.26 A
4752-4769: -1.21 A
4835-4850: -1.53 A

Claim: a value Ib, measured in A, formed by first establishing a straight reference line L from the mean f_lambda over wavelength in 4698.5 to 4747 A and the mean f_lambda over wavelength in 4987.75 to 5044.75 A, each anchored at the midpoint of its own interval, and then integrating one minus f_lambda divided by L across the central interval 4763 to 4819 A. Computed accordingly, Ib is 1.9 A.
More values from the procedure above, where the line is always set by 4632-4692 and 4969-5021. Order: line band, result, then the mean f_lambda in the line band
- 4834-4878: -1.66 A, 28.5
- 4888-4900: -1.92 A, 31.8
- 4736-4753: -0.87 A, 29.2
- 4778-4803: -0.11 A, 27.8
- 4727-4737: -0.07 A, 28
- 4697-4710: -0.65 A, 29.3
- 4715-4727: -1.38 A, 31.1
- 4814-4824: 0.10 A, 27.3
